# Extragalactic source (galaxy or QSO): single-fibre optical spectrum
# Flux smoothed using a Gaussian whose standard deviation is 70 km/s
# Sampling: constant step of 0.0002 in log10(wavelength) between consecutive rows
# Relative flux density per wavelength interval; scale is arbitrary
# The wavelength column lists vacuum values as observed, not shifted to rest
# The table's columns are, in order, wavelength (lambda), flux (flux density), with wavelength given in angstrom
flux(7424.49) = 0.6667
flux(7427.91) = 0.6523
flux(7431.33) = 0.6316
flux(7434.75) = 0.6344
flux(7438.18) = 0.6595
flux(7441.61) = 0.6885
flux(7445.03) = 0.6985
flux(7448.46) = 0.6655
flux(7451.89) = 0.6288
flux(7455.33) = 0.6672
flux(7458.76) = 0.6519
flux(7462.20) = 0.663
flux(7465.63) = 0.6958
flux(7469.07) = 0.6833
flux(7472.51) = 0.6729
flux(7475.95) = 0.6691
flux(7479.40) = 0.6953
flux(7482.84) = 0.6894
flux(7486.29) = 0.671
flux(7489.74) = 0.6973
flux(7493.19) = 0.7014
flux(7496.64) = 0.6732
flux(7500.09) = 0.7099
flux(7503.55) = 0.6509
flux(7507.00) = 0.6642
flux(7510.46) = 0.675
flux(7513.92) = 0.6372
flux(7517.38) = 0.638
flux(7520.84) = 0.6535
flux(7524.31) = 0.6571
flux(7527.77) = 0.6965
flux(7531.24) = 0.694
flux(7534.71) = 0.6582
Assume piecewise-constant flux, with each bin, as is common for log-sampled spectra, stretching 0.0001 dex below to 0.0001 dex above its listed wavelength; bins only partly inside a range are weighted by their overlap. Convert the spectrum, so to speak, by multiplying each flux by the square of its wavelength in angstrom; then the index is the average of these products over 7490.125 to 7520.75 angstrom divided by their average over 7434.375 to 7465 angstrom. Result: 1.02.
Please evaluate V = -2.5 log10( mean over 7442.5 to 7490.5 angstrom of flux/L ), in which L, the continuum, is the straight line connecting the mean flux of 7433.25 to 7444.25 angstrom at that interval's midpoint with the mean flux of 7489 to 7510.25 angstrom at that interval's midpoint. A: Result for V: 0.00 mag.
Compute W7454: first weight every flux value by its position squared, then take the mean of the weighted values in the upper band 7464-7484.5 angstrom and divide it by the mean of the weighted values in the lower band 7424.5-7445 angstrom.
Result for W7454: 1.05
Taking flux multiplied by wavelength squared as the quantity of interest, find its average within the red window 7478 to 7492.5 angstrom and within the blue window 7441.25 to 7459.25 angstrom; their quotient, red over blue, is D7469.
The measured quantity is 1.0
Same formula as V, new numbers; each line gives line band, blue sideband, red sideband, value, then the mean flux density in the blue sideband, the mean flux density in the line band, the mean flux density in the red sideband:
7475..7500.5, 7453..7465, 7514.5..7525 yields -0.05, 0.662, 0.688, 0.647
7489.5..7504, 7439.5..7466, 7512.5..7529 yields -0.05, 0.669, 0.689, 0.656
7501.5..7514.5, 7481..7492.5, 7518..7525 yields 0.01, 0.687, 0.66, 0.652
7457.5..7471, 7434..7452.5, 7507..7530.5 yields -0.02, 0.666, 0.674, 0.661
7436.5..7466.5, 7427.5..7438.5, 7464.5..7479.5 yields -0.01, 0.642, 0.668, 0.681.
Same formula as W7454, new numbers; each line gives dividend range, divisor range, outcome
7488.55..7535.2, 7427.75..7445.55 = 1.04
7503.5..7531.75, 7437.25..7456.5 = 1.01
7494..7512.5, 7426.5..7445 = 1.05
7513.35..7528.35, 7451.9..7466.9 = 1.00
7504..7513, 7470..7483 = 0.98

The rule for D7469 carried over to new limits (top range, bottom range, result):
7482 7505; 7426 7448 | 1.05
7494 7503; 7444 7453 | 1.05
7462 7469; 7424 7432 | 1.06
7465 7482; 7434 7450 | 1.03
